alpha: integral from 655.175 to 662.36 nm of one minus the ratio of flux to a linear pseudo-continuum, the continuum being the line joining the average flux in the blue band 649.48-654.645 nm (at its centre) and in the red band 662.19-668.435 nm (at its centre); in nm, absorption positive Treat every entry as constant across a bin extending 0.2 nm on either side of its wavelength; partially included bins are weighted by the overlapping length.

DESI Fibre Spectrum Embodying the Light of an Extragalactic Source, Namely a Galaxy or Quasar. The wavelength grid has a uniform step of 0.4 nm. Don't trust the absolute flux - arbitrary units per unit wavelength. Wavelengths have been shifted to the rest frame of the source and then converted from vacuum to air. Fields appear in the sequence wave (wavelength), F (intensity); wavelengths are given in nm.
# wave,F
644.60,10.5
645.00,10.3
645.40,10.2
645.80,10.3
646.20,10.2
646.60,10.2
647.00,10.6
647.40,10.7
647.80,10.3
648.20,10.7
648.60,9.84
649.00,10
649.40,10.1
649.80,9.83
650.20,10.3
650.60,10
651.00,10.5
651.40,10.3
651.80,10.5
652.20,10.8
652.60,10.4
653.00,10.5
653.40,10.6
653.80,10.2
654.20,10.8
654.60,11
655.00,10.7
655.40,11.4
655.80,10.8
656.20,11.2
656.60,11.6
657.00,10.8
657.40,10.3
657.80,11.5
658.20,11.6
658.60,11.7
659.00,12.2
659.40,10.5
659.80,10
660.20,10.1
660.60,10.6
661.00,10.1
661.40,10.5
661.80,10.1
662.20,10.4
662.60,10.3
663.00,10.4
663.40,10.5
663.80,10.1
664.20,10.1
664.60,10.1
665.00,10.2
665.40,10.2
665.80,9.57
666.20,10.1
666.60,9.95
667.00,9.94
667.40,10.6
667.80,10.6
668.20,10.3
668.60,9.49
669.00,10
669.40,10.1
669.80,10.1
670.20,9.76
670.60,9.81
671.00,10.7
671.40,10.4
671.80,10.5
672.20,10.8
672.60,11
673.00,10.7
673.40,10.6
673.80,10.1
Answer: -0.383 nm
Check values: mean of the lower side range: 10.4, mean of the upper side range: 10.2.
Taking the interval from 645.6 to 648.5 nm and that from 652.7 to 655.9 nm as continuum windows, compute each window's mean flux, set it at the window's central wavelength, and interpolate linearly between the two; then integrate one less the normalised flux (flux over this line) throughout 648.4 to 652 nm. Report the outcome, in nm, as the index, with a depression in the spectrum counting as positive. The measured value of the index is 0.136 nm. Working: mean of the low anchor 10.4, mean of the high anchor 10.7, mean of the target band 10.2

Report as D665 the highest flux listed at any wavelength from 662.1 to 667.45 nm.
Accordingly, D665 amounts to 10.6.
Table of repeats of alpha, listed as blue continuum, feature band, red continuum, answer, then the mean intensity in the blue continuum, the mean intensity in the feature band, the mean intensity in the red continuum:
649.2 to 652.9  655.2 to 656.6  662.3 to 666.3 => -0.13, 10.3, 11.2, 10.2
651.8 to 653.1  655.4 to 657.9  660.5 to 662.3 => -0.14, 10.6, 11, 10.3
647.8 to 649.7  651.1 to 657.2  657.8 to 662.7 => -0.20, 10.2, 10.8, 10.7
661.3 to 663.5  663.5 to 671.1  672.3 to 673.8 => 0.30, 10.4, 10.1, 10.7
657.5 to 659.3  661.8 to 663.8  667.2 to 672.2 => 0.13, 11.6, 10.3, 10.2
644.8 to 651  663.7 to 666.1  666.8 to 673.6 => 0.06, 10.2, 10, 10.3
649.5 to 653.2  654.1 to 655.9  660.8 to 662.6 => -0.11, 10.3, 11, 10.3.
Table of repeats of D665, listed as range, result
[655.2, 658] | 11.6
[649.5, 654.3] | 10.8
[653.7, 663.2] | 12.2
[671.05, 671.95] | 10.5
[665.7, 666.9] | 10.1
